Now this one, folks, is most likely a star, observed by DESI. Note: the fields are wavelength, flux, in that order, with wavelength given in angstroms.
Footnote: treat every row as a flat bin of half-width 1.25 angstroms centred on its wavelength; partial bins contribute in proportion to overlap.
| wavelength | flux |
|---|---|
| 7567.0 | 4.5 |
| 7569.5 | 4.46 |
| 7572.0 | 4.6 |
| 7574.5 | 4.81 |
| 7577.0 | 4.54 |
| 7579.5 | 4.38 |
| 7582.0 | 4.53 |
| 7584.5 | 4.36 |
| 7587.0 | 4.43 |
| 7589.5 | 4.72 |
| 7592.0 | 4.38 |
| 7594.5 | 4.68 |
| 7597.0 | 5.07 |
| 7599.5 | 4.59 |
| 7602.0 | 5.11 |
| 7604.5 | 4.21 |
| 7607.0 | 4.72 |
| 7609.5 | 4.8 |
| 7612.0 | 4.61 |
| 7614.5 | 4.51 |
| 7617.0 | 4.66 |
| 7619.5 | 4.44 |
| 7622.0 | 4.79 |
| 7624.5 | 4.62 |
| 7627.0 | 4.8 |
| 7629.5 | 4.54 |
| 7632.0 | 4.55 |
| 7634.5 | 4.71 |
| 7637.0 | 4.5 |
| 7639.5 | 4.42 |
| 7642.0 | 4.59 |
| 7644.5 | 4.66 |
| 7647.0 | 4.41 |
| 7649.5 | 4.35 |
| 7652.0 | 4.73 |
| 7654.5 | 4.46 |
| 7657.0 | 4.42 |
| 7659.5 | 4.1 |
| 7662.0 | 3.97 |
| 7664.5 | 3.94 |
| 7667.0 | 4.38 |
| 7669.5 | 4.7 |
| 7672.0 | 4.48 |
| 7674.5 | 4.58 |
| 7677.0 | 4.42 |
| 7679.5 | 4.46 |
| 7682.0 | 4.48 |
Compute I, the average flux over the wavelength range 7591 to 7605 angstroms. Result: 4.7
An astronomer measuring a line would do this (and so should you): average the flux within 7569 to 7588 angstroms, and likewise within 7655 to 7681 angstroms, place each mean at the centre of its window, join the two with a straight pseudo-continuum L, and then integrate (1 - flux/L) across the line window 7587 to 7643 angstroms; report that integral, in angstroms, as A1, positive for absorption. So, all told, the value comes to -2.3 angstroms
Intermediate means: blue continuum 4.52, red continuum 4.35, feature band 4.63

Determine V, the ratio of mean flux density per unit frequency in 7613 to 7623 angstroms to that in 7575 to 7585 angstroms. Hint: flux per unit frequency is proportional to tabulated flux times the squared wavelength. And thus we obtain 1.03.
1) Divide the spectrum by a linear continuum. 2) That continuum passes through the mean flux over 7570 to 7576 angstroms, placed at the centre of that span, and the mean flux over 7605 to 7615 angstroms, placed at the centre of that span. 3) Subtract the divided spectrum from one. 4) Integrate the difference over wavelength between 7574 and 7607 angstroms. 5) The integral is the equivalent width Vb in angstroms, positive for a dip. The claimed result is 0.4 angstroms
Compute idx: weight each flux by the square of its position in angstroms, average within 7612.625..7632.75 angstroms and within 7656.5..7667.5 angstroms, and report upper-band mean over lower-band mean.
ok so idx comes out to 0.90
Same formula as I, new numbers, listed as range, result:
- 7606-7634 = 4.64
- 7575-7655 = 4.59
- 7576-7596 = 4.51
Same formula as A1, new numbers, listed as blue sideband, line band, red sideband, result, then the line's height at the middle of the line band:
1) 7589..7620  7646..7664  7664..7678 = 0.7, 4.49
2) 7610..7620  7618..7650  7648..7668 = -0.9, 4.45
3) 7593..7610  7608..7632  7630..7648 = 0.0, 4.64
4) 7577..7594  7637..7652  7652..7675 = -0.4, 4.38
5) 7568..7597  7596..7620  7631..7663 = -0.8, 4.52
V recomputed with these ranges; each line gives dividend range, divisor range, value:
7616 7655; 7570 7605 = 1.01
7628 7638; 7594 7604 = 0.96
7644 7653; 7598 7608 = 0.98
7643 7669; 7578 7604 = 0.96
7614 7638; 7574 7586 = 1.04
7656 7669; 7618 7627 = 0.91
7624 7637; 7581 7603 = 1.01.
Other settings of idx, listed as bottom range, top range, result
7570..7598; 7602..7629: 1.02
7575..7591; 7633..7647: 1.03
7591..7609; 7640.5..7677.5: 0.96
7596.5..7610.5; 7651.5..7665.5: 0.91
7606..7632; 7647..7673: 0.95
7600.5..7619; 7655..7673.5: 0.94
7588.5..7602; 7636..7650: 0.96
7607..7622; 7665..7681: 0.98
